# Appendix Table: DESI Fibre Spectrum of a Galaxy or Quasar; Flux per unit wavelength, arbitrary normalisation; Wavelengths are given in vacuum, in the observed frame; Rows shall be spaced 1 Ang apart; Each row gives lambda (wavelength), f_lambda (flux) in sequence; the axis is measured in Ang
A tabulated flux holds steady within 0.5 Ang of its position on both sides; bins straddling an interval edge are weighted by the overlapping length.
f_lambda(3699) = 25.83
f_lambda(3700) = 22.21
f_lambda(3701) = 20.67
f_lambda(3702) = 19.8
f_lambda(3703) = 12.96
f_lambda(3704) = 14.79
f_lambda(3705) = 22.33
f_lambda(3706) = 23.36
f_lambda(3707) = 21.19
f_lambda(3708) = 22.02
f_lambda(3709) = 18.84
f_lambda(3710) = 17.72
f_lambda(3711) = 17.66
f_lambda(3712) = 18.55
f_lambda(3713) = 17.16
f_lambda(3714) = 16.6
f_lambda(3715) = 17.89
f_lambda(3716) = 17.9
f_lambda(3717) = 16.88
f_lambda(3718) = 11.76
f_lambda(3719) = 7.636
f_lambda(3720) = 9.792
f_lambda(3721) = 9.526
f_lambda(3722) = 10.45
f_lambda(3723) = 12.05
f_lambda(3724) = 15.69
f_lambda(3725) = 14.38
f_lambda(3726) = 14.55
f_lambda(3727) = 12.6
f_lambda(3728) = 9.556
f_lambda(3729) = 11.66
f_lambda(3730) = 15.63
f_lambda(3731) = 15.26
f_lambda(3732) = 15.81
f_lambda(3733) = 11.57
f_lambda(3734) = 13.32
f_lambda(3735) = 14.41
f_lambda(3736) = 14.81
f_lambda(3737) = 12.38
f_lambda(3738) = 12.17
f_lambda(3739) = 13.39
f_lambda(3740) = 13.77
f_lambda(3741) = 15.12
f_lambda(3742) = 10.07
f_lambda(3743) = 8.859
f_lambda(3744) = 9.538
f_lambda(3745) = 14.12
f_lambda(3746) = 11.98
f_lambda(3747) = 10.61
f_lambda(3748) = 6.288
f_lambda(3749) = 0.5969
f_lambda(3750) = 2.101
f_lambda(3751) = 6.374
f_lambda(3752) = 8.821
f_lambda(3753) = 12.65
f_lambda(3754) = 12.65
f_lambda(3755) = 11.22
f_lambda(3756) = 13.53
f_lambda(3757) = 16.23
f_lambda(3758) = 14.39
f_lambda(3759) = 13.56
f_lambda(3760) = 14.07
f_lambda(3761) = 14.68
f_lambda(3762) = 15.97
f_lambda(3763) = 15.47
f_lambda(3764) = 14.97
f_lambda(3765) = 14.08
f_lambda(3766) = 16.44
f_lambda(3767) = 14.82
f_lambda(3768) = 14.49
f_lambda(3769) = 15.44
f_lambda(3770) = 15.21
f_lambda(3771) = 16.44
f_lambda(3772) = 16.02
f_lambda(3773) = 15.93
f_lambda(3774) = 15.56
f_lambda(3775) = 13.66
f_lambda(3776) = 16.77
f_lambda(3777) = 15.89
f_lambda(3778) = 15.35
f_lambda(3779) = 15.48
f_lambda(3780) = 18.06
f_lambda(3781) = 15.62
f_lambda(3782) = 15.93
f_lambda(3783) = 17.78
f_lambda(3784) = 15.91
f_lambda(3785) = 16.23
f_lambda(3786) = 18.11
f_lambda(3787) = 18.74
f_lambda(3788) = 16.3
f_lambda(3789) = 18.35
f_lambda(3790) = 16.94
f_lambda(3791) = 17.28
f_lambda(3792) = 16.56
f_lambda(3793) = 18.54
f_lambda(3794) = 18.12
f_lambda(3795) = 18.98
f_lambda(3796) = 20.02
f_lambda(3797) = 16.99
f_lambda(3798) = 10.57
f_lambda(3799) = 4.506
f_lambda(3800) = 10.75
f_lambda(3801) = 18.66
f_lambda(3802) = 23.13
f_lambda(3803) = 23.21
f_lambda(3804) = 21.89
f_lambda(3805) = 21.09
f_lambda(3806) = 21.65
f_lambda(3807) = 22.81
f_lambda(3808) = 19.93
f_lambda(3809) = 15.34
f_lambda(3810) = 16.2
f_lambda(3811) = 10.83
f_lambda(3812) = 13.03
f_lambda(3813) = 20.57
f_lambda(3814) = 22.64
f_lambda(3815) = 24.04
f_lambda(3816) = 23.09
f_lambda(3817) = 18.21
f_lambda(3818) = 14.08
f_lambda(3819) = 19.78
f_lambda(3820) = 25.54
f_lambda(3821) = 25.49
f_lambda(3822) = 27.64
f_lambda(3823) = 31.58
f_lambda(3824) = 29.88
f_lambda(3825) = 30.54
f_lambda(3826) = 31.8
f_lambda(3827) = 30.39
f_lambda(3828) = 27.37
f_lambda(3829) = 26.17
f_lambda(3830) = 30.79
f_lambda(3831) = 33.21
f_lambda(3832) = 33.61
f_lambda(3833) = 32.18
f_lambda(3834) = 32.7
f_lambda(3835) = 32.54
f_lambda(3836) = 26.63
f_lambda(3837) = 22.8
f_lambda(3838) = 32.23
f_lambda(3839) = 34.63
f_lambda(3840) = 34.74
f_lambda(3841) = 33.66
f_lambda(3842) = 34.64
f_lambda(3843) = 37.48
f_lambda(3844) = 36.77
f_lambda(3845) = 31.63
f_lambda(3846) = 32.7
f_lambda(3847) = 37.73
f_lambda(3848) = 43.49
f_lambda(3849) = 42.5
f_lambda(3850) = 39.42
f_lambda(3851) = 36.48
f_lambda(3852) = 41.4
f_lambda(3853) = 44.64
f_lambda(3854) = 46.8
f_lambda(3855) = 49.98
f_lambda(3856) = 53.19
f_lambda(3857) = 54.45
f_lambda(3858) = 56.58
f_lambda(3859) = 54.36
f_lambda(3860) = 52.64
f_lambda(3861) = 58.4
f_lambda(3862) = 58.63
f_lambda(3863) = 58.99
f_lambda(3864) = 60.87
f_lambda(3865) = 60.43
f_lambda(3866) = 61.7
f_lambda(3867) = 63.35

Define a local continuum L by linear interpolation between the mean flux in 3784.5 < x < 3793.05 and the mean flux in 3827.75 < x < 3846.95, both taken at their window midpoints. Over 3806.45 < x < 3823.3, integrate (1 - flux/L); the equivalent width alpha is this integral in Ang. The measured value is 3.3 Ang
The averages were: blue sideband 17.4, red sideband 32.1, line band 20.5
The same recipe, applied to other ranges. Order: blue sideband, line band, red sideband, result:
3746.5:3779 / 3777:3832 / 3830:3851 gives 9.5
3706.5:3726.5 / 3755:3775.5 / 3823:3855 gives 7.2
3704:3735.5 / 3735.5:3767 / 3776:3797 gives 8.1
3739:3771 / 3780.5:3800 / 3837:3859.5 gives 5.6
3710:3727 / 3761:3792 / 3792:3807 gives 1.4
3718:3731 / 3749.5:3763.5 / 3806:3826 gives 3.0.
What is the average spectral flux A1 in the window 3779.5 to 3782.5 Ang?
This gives 16.5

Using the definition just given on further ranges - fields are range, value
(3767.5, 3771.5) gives 15.4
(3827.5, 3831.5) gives 29.4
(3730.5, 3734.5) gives 14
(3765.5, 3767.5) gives 15.6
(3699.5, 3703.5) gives 18.9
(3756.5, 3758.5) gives 15.3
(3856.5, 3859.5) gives 55.1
